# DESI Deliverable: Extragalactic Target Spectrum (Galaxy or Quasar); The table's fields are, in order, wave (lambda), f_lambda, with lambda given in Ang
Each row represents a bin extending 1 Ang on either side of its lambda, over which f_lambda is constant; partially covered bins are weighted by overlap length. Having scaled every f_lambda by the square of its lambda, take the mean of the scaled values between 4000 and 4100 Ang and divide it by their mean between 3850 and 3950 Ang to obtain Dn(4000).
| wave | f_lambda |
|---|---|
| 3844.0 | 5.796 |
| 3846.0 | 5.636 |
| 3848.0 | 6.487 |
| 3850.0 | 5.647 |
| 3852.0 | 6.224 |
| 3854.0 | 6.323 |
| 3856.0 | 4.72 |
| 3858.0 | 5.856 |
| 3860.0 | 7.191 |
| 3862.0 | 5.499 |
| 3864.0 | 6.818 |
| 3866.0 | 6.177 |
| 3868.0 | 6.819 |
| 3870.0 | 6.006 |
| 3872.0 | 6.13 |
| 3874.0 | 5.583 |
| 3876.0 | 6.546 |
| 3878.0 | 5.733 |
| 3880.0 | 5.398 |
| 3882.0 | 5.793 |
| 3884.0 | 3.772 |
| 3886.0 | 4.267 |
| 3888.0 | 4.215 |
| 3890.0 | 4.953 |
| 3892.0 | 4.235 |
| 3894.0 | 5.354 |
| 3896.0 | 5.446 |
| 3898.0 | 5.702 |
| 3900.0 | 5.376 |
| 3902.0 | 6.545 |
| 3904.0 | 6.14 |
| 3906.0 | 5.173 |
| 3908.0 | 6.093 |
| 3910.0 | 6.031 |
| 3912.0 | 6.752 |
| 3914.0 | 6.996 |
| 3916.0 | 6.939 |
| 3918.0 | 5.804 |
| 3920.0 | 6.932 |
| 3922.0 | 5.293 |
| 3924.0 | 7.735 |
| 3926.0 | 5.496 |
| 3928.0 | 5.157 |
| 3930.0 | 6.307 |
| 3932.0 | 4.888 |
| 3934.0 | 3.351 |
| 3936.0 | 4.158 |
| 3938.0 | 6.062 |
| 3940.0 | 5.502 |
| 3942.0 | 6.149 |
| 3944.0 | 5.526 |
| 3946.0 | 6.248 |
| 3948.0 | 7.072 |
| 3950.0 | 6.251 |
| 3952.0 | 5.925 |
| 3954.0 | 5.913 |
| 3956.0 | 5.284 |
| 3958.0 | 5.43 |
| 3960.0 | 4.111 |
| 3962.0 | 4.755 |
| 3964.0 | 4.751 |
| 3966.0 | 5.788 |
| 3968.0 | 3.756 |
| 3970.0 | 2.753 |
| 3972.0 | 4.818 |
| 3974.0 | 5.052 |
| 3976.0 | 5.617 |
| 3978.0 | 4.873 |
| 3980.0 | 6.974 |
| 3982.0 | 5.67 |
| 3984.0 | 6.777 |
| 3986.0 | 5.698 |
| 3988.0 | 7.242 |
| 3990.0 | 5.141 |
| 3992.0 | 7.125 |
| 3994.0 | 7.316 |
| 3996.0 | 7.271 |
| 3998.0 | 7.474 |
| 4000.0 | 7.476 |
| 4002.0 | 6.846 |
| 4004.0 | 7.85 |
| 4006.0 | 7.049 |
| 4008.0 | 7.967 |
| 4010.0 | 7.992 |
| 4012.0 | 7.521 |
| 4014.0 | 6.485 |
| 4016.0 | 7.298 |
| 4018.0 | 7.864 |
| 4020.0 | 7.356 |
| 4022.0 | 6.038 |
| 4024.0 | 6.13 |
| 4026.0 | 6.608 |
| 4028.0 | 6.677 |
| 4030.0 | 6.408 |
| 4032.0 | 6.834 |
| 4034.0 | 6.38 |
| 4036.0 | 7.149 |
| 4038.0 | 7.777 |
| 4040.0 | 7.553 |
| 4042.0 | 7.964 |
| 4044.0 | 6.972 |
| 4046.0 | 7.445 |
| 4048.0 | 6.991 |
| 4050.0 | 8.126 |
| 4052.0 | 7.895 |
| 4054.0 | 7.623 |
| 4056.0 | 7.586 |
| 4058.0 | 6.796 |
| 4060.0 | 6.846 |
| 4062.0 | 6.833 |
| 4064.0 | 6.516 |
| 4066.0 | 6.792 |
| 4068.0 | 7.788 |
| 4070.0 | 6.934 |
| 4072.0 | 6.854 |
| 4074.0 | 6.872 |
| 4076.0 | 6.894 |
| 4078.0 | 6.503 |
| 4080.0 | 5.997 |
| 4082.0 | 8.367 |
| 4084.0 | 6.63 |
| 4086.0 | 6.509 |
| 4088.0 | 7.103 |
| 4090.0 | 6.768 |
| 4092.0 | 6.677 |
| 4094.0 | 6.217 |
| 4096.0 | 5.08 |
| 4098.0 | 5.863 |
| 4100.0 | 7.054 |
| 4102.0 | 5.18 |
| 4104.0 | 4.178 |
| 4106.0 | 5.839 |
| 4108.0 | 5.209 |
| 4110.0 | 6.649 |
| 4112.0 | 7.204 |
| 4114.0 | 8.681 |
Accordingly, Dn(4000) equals 1.31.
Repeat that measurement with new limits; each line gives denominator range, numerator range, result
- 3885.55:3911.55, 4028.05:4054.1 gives 1.45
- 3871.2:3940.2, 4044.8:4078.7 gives 1.38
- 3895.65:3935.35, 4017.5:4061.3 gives 1.29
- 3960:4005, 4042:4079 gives 1.25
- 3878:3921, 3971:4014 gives 1.24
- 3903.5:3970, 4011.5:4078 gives 1.32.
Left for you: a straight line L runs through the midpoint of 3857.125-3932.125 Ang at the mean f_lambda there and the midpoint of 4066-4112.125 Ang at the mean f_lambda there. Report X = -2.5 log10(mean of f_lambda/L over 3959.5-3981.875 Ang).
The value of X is 0.24 mag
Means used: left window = 5.83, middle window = 4.89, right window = 6.44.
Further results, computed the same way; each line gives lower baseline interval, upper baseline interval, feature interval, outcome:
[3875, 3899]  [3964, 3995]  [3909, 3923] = -0.21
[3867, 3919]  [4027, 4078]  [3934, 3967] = 0.13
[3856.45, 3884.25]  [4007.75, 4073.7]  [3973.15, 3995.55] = 0.10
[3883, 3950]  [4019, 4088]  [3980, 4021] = -0.09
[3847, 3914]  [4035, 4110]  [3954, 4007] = 0.08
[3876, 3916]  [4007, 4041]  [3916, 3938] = 0.06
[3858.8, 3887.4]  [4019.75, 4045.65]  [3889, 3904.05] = 0.11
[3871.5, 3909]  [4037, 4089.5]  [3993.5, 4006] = -0.13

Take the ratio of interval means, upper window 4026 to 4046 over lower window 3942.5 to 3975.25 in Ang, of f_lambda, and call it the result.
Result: 1.35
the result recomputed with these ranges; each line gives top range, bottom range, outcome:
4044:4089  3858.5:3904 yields 1.26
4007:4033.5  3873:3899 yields 1.36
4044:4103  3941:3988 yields 1.25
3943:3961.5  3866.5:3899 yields 1.06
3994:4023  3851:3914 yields 1.28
